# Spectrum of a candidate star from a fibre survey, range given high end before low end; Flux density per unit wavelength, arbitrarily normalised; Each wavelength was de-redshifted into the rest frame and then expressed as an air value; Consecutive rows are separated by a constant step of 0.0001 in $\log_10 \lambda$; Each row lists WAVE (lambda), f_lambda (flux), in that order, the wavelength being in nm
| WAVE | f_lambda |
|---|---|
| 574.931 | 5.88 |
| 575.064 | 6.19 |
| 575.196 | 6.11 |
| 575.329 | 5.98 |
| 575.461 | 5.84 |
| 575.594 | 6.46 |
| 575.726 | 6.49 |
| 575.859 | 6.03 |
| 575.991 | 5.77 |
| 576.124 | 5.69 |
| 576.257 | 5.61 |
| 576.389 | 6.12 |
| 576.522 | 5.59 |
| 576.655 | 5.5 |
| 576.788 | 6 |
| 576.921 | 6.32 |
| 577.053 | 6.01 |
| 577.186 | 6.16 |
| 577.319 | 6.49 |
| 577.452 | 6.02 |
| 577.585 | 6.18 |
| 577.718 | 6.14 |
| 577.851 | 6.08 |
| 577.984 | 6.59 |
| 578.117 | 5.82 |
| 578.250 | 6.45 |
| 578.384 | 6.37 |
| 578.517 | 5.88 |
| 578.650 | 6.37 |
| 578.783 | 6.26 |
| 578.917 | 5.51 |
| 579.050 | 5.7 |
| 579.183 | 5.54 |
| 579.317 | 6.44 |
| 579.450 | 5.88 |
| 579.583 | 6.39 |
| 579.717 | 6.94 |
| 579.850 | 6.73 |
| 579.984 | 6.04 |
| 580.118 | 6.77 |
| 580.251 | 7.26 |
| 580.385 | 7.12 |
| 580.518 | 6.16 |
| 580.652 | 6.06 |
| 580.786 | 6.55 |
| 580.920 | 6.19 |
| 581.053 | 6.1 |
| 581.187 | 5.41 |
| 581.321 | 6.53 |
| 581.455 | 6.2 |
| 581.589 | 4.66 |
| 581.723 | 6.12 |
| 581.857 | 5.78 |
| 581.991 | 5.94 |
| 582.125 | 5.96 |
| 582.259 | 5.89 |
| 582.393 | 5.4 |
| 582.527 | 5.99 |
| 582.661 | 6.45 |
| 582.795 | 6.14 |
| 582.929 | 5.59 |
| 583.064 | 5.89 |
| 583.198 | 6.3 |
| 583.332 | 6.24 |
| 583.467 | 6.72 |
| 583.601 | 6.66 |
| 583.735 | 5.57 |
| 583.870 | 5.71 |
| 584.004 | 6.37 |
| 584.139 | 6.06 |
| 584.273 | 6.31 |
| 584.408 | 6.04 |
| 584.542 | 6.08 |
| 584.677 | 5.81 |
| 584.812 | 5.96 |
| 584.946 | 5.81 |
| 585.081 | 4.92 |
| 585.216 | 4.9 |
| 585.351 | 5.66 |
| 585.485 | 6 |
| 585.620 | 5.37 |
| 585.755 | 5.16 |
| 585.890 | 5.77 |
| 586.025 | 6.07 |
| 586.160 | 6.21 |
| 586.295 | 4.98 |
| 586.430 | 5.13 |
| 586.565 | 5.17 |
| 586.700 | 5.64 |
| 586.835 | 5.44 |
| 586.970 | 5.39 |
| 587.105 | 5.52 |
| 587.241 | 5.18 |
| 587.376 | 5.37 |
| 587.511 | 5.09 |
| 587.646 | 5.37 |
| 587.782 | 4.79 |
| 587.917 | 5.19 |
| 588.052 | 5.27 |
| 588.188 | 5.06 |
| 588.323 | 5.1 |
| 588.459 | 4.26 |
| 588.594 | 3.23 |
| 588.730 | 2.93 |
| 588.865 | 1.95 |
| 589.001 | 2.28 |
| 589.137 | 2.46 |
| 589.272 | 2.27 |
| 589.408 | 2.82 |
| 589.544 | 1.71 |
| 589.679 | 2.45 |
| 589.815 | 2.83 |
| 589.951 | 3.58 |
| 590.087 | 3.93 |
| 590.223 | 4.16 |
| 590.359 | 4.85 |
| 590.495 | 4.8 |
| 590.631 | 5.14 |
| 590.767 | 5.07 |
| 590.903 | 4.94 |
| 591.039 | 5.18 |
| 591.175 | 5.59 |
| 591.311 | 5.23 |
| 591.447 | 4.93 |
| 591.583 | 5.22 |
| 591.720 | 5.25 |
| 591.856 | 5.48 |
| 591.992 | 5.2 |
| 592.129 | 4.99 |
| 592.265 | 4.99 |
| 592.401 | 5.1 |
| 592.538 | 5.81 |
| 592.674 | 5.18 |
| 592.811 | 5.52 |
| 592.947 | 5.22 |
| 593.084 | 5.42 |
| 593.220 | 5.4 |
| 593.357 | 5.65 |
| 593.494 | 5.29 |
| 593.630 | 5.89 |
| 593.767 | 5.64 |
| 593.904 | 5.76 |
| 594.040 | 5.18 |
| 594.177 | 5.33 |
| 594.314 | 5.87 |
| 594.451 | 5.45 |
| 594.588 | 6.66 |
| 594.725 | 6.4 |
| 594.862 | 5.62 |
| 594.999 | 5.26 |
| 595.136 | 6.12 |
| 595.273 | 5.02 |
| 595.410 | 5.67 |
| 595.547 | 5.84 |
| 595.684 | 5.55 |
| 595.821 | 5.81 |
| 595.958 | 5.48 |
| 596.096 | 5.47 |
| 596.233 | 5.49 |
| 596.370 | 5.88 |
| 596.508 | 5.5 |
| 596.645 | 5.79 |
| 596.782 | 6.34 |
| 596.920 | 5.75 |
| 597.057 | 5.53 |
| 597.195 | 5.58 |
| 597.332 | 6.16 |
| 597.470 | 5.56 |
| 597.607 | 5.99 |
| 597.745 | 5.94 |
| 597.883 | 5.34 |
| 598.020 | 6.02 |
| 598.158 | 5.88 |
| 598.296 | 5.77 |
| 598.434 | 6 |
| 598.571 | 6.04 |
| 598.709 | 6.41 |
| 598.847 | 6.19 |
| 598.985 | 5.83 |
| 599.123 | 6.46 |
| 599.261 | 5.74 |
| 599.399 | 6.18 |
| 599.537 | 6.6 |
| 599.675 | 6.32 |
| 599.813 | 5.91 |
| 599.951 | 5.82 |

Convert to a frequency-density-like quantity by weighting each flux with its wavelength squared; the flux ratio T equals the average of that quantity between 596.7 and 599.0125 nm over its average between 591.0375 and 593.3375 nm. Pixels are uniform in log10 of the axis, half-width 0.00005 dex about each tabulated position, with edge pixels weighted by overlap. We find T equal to 1.14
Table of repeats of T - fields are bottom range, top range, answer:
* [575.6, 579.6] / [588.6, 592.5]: 0.71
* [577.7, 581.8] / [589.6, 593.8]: 0.83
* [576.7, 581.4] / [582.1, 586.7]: 0.95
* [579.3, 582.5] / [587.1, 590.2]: 0.63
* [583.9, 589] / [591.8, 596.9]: 1.10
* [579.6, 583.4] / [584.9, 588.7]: 0.86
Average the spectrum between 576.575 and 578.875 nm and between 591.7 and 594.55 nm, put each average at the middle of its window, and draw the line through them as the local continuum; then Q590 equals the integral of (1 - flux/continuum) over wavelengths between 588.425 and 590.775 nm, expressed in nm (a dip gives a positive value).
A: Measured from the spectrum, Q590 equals 0.95 nm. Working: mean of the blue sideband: 6.14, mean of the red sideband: 5.43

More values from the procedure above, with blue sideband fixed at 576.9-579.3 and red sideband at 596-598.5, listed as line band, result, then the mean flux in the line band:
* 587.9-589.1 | 0.43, 3.83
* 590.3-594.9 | 0.36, 5.39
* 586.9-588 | 0.13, 5.24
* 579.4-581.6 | -0.10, 6.34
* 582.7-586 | 0.06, 5.88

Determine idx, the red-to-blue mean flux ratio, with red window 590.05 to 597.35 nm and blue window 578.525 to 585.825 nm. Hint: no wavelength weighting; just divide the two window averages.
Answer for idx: 0.9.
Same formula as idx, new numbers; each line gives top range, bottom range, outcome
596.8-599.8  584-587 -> 1.06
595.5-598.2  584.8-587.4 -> 1.05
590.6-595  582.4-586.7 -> 0.93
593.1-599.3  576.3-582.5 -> 0.94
